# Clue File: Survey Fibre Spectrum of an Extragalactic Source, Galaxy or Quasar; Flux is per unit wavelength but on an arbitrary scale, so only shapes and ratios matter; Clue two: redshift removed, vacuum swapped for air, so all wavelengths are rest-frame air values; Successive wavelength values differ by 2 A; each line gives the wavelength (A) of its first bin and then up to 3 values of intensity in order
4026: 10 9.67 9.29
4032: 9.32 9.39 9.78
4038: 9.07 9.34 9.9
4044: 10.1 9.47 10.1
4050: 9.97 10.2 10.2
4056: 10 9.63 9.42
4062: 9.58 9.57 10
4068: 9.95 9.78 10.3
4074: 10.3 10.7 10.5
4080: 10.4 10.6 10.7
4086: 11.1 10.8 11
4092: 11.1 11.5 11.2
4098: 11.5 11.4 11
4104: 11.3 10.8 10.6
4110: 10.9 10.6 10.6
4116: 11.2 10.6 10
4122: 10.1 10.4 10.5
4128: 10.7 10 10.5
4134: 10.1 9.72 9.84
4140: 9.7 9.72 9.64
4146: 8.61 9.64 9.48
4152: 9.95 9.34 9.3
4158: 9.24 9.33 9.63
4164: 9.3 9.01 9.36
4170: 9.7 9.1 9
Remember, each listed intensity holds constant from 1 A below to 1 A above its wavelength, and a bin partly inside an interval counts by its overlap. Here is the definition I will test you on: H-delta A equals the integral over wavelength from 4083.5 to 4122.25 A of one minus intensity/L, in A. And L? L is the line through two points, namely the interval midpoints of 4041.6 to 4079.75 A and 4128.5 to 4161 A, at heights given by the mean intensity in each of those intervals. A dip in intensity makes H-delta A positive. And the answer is -4.3 A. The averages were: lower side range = 9.99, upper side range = 9.65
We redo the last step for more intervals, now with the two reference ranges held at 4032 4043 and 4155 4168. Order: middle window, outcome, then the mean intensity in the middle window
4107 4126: -2.4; 10.6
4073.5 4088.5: -1.9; 10.6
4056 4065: -0.1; 9.6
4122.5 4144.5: -1.7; 10.1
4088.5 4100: -2.3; 11.3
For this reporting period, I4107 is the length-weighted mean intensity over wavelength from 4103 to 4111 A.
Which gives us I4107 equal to 10.9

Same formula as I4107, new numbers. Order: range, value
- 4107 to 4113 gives 10.7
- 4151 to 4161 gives 9.43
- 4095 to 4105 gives 11.3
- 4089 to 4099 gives 11.3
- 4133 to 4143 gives 9.82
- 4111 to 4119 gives 10.8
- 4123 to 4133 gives 10.4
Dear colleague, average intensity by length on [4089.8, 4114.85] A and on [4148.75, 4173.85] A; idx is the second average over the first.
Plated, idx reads 0.8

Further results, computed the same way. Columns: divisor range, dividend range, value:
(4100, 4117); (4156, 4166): 0.86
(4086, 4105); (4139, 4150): 0.85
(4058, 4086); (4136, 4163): 0.94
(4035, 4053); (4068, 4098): 1.10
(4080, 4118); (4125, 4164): 0.89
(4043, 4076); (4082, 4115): 1.11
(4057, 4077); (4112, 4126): 1.06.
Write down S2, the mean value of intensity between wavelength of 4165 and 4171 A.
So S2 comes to 9.36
